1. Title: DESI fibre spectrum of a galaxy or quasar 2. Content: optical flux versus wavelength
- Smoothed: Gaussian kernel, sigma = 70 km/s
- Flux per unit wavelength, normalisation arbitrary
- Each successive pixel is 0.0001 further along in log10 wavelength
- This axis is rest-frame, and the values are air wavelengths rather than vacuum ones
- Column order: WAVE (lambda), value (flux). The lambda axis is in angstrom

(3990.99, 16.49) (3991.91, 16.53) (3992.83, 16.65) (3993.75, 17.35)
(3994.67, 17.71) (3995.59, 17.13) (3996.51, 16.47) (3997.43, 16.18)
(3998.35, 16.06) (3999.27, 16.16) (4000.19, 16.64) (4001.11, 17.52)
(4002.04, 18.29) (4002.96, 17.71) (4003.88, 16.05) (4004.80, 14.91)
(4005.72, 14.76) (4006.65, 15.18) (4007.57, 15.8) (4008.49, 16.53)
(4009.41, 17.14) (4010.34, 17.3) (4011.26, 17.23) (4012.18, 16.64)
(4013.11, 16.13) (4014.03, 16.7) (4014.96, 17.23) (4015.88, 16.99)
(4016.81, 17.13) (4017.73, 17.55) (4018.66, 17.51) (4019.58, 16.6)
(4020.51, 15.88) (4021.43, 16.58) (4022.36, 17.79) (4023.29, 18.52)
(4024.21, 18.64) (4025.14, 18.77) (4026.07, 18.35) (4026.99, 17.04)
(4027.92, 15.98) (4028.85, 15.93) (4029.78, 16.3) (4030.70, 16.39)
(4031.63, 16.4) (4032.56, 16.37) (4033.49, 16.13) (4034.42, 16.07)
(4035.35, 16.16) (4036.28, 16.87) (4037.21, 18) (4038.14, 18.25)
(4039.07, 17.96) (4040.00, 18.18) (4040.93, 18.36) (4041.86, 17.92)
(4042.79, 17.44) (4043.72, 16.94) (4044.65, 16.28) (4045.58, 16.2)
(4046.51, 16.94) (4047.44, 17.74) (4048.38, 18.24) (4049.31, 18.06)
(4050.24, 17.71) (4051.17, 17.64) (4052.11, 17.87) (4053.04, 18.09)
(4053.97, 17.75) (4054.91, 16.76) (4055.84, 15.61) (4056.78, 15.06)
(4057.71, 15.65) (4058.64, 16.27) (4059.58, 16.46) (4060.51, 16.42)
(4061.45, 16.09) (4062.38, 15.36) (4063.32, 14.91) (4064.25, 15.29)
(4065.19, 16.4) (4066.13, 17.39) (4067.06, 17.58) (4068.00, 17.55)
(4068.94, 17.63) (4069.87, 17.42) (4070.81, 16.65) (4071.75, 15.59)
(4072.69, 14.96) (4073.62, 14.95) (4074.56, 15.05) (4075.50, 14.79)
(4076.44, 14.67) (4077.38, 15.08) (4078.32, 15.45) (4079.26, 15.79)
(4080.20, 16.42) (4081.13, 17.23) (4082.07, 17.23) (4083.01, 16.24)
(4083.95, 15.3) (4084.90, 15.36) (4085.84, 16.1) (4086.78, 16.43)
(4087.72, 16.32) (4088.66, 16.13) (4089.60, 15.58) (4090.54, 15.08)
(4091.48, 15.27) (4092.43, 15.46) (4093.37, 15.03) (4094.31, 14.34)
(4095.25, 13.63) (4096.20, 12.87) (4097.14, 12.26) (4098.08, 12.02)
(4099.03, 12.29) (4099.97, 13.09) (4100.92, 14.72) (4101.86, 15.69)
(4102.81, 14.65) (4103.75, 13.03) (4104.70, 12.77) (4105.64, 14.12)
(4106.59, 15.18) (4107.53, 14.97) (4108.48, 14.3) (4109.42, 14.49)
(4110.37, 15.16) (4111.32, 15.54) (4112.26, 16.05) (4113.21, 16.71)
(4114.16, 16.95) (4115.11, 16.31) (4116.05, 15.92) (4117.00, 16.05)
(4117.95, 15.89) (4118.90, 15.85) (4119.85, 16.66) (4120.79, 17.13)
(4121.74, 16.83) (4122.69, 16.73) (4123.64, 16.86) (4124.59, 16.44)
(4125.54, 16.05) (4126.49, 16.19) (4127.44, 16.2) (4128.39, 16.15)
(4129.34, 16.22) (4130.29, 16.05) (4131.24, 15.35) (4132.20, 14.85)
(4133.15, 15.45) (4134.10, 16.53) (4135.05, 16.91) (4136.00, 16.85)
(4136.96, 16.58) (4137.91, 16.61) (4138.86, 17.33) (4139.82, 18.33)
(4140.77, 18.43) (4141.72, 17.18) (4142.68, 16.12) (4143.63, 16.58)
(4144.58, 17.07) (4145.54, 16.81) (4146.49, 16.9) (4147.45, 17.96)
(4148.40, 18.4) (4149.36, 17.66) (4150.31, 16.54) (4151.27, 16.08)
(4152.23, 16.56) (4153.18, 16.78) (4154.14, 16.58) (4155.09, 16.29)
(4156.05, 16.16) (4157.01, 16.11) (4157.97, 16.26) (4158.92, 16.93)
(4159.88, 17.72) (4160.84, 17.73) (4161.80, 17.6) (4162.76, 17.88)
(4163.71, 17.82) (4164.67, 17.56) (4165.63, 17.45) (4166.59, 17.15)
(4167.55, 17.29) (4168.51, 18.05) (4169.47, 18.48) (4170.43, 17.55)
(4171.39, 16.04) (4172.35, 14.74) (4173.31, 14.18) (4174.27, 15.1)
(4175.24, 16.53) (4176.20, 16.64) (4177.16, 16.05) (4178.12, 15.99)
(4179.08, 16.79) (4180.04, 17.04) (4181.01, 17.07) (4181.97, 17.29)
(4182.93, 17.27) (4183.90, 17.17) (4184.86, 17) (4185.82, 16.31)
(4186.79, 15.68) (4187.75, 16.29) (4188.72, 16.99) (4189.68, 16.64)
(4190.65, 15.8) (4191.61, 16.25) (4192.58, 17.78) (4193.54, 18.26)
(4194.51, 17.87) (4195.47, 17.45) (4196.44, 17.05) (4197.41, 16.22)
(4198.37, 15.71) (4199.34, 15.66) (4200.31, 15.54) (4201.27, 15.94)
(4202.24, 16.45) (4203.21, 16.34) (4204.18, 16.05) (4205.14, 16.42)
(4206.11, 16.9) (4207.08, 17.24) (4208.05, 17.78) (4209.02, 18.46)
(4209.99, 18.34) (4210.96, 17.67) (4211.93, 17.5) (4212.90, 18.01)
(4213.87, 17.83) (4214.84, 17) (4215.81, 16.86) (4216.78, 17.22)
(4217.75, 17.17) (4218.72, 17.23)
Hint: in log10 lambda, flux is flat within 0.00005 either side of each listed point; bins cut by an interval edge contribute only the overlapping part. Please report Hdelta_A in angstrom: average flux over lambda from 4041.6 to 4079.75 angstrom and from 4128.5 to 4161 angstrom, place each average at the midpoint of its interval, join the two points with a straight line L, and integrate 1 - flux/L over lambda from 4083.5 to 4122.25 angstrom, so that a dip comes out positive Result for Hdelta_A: 3.6 angstrom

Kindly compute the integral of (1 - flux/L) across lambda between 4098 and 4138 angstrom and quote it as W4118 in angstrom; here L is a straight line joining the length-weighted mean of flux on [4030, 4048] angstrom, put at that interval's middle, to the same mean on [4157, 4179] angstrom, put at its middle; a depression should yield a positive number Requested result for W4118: 3.2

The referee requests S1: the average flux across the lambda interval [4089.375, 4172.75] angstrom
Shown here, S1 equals 16.1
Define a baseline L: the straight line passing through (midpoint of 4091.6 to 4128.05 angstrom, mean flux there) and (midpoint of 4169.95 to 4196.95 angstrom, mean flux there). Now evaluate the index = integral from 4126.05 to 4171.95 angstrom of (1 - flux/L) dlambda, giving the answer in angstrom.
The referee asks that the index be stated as -2.9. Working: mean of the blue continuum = 15.1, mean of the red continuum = 16.6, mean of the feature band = 16.9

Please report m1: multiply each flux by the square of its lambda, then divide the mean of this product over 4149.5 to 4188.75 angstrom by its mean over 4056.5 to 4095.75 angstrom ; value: 1.11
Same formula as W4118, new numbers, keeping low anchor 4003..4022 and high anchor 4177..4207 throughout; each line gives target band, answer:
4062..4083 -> 0.63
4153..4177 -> -0.28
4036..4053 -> -1.09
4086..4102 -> 2.02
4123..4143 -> 0.11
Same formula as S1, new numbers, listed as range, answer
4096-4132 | 15.3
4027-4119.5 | 15.9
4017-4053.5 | 17.3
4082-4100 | 14.8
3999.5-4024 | 16.8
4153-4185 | 16.8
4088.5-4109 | 14.2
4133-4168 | 17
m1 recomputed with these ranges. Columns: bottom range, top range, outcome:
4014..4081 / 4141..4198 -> 1.07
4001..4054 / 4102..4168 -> 1.01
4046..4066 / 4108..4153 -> 1.02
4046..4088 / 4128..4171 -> 1.08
